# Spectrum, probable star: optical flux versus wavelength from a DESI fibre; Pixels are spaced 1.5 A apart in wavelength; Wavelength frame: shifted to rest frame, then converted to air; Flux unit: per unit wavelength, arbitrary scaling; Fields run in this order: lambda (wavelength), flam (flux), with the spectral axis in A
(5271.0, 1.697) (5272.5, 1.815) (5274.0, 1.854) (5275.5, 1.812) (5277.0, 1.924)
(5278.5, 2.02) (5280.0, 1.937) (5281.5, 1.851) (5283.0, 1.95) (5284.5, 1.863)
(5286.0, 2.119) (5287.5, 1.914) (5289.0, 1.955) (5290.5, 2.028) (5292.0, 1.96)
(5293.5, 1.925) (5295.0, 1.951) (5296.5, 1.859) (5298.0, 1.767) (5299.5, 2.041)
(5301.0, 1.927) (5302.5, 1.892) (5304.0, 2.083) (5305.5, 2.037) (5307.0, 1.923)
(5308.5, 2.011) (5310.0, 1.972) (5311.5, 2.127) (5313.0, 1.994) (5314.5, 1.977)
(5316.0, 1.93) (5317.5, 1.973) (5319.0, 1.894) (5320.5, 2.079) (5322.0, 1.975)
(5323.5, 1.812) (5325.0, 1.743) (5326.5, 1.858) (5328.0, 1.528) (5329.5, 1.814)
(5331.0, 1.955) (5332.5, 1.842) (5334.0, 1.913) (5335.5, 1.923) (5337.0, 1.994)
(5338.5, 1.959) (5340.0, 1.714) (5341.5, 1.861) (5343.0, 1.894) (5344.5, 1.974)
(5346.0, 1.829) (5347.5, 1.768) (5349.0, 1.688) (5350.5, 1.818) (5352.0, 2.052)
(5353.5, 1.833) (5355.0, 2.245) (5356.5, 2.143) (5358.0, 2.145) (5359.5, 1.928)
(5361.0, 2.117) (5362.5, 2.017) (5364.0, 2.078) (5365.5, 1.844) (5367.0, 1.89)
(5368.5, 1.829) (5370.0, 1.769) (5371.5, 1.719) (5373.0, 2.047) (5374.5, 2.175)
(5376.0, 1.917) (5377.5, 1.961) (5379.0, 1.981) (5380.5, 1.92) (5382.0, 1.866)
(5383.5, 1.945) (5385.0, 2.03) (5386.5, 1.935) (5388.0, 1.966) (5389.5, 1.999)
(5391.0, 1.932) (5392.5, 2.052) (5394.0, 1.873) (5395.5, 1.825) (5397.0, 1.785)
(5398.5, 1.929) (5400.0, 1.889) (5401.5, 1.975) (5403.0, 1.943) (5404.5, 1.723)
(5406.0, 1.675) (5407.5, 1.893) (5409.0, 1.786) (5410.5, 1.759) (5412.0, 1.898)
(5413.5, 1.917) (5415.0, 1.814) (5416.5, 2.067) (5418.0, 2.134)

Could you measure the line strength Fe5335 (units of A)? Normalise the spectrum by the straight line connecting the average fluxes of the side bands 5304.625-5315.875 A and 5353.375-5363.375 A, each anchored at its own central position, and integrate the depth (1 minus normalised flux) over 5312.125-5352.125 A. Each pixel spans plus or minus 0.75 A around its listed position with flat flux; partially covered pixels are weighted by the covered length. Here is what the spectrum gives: 3.09 A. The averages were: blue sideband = 2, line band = 1.88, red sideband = 2.08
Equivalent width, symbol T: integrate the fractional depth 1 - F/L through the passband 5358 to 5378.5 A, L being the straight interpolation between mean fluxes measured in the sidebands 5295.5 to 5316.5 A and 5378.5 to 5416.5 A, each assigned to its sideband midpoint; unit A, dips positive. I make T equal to -0.4 A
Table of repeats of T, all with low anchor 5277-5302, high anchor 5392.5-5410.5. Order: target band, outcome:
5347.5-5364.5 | -0.97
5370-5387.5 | -0.73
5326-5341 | 0.43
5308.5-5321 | -0.47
